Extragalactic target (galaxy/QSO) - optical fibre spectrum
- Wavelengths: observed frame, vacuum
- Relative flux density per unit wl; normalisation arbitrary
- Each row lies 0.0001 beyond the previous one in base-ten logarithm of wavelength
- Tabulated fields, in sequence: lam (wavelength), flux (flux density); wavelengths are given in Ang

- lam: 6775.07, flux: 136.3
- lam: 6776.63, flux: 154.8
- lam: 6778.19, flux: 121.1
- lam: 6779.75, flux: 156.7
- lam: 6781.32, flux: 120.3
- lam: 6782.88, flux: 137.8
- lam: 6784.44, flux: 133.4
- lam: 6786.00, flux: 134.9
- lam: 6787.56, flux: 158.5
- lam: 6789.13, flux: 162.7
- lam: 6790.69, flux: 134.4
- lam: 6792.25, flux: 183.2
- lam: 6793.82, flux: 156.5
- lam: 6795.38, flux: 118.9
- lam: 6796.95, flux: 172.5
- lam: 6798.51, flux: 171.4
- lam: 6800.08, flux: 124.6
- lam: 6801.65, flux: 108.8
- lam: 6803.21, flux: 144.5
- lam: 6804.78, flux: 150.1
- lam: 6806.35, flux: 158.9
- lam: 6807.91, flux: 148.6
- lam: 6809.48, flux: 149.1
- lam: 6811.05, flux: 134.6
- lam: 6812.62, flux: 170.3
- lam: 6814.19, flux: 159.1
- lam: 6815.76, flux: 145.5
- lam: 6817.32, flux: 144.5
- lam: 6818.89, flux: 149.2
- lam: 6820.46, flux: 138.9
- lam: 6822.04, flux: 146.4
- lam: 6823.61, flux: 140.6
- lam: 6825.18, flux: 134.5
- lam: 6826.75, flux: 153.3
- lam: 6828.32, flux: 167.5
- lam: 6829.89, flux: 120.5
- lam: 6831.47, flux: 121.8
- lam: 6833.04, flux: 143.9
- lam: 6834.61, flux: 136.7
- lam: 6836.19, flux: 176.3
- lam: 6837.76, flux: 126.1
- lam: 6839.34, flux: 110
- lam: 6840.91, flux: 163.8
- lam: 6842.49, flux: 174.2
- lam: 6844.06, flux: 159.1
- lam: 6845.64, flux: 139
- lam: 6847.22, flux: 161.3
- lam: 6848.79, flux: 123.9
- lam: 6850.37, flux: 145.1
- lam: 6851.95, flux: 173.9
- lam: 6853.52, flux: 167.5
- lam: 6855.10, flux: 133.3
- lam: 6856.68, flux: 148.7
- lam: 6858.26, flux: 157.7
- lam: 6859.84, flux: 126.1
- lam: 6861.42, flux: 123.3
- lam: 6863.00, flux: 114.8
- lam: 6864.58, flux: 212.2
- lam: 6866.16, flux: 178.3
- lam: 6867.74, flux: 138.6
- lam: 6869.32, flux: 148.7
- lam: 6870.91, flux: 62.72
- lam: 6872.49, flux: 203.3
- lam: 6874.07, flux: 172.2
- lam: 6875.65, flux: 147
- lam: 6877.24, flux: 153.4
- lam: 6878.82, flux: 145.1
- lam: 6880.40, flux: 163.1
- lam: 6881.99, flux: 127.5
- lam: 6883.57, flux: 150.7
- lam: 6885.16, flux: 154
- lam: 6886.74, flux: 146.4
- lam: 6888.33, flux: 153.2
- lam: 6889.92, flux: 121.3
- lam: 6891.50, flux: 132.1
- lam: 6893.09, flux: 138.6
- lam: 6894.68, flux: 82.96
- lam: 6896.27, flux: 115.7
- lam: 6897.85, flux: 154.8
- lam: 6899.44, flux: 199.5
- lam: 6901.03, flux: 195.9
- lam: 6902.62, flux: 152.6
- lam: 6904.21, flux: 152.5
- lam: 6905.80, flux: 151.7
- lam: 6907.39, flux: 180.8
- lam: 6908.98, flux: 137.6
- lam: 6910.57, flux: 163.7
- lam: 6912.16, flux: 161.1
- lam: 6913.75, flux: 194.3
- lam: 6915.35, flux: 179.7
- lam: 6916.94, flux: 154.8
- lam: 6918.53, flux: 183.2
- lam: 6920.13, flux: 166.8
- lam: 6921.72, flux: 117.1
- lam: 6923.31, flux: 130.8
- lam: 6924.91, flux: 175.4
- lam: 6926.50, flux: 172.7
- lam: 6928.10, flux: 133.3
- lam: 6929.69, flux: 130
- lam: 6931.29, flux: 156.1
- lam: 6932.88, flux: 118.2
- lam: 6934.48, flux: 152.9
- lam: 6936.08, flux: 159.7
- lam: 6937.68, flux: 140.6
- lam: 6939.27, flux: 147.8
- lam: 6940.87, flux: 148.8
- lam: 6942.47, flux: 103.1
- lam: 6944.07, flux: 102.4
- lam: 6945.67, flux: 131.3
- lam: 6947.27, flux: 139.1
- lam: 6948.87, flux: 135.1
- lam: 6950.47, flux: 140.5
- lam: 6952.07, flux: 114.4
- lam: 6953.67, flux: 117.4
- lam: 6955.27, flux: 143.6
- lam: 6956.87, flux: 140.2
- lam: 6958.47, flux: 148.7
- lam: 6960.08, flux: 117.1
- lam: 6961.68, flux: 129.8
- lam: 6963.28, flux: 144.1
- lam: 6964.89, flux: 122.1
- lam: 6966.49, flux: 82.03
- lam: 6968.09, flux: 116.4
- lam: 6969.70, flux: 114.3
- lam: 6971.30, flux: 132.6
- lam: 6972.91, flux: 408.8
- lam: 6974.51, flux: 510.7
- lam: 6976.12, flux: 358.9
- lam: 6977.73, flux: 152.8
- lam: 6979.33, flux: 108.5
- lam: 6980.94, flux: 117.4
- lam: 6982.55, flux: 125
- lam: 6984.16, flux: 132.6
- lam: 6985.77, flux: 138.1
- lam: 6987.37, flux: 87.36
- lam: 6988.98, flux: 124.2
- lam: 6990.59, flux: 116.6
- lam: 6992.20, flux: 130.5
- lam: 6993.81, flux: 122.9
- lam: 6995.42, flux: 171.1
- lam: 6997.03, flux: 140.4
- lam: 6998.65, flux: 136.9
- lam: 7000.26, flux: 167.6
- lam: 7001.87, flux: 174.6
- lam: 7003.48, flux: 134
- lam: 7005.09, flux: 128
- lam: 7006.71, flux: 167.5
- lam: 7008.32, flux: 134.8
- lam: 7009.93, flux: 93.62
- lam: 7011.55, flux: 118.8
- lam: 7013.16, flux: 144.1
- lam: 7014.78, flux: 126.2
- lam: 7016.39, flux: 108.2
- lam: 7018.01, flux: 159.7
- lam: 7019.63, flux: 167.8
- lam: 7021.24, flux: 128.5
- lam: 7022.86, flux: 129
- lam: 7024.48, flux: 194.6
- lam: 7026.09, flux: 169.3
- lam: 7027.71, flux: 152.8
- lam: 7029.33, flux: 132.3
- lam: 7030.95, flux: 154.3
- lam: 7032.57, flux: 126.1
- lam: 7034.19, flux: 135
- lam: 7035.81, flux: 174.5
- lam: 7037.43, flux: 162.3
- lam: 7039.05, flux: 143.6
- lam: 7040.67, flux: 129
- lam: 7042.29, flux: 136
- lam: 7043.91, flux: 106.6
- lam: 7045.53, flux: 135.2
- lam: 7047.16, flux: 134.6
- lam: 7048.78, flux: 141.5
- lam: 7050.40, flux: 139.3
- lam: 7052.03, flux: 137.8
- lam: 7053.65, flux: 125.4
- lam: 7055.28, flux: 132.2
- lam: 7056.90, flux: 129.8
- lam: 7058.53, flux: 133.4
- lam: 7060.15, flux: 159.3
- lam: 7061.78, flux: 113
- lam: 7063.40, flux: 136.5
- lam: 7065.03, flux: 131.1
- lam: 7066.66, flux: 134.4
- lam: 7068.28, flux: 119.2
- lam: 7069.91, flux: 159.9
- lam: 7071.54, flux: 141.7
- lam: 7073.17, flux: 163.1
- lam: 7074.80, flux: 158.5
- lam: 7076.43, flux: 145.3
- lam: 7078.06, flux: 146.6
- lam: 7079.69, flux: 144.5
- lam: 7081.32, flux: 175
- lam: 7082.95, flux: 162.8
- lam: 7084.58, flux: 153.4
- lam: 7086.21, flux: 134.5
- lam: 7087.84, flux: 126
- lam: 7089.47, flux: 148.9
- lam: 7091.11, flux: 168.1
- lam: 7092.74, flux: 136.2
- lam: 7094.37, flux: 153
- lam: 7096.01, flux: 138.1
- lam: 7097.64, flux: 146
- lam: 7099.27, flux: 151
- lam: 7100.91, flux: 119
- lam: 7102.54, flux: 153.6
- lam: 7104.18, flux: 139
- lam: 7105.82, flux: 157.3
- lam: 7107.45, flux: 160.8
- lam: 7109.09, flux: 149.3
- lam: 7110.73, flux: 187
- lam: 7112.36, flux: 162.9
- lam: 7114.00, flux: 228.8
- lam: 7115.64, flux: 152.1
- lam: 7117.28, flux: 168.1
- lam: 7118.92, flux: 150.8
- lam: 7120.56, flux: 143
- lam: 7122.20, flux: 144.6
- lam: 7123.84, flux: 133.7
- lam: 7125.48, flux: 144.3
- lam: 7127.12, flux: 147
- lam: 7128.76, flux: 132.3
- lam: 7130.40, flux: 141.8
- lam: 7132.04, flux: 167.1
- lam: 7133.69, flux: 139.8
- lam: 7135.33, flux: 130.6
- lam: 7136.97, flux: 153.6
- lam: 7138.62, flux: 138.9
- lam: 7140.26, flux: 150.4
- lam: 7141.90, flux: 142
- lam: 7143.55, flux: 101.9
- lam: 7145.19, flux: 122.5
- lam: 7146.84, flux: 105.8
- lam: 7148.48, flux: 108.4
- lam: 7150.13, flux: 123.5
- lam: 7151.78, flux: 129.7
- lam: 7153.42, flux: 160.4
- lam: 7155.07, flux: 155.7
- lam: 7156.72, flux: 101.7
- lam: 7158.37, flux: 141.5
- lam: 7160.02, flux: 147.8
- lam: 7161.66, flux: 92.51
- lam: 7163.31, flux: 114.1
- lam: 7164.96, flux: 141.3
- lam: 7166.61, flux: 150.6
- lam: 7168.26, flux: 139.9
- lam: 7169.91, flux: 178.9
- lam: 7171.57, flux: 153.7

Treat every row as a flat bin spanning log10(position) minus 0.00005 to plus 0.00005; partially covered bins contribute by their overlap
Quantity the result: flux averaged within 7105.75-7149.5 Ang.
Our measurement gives 147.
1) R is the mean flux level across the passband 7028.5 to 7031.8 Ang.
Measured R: 143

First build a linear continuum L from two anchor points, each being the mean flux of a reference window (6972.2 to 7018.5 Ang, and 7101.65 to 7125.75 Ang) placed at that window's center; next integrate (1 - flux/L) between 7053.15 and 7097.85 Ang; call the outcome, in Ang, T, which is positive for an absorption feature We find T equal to 4.58 Ang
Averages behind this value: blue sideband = 163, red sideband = 159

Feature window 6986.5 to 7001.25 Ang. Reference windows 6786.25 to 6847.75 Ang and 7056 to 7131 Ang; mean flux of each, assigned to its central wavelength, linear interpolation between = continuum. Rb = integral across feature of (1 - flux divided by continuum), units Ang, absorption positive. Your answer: 1.4 Ang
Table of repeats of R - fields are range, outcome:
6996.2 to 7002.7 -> 155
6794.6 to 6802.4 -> 139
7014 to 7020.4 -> 140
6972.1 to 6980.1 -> 309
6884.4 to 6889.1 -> 151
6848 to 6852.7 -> 147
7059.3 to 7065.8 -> 135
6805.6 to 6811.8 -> 148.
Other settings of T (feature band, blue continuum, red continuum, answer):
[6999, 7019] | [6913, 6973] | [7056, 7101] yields 0.7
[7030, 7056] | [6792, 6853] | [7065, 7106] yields 1.5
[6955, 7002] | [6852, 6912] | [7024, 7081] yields -4.9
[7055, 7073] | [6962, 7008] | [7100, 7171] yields 1.9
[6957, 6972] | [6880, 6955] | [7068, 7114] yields 2.4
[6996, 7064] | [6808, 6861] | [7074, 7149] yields 3.0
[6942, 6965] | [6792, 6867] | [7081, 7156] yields 2.8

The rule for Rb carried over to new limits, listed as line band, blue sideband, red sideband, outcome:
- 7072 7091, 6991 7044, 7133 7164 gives -2.08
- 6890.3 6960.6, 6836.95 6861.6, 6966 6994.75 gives 6.67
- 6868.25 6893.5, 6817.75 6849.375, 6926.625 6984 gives 0.64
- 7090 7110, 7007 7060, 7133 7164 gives -2.12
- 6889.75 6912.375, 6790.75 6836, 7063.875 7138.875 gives -0.38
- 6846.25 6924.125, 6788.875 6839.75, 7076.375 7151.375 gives -2.79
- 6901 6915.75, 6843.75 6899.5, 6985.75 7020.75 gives -2.29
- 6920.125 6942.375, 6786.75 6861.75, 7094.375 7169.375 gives 0.20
